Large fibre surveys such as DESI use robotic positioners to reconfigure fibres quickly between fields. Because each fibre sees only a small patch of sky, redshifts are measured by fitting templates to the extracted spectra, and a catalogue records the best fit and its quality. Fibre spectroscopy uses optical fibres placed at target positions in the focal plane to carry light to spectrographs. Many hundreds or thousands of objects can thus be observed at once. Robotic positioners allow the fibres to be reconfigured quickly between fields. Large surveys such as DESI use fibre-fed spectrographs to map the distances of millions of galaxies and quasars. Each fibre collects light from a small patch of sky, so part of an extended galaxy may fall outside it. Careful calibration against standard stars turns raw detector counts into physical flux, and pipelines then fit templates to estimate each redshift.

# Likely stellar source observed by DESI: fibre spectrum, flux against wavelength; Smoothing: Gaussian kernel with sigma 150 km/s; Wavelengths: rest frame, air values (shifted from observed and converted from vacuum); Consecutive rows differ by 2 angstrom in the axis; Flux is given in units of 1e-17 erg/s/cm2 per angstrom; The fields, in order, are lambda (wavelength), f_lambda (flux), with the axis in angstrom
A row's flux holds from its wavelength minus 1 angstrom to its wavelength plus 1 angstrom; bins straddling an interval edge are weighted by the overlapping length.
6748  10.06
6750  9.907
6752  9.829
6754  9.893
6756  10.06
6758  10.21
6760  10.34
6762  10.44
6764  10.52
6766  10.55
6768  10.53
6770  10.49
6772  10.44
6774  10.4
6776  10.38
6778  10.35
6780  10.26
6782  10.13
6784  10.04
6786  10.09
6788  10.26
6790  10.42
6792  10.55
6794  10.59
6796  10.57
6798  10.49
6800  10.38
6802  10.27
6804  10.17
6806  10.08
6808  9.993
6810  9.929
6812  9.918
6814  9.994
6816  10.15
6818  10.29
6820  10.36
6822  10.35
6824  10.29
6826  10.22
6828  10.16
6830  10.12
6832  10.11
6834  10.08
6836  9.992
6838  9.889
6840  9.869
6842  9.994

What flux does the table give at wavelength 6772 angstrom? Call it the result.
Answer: 10.44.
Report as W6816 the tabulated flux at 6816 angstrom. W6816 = 10.15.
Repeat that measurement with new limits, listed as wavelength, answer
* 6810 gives 9.929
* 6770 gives 10.49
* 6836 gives 9.992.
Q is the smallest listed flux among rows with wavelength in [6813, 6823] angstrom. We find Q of 9.994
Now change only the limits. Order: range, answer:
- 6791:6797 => 10.55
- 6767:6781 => 10.26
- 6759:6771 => 10.34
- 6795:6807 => 10.08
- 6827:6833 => 10.11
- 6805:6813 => 9.918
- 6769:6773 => 10.44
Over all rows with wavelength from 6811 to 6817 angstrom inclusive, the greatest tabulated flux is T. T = 10.15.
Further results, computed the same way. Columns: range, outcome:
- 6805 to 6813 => 10.08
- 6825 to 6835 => 10.22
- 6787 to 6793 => 10.55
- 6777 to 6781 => 10.35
